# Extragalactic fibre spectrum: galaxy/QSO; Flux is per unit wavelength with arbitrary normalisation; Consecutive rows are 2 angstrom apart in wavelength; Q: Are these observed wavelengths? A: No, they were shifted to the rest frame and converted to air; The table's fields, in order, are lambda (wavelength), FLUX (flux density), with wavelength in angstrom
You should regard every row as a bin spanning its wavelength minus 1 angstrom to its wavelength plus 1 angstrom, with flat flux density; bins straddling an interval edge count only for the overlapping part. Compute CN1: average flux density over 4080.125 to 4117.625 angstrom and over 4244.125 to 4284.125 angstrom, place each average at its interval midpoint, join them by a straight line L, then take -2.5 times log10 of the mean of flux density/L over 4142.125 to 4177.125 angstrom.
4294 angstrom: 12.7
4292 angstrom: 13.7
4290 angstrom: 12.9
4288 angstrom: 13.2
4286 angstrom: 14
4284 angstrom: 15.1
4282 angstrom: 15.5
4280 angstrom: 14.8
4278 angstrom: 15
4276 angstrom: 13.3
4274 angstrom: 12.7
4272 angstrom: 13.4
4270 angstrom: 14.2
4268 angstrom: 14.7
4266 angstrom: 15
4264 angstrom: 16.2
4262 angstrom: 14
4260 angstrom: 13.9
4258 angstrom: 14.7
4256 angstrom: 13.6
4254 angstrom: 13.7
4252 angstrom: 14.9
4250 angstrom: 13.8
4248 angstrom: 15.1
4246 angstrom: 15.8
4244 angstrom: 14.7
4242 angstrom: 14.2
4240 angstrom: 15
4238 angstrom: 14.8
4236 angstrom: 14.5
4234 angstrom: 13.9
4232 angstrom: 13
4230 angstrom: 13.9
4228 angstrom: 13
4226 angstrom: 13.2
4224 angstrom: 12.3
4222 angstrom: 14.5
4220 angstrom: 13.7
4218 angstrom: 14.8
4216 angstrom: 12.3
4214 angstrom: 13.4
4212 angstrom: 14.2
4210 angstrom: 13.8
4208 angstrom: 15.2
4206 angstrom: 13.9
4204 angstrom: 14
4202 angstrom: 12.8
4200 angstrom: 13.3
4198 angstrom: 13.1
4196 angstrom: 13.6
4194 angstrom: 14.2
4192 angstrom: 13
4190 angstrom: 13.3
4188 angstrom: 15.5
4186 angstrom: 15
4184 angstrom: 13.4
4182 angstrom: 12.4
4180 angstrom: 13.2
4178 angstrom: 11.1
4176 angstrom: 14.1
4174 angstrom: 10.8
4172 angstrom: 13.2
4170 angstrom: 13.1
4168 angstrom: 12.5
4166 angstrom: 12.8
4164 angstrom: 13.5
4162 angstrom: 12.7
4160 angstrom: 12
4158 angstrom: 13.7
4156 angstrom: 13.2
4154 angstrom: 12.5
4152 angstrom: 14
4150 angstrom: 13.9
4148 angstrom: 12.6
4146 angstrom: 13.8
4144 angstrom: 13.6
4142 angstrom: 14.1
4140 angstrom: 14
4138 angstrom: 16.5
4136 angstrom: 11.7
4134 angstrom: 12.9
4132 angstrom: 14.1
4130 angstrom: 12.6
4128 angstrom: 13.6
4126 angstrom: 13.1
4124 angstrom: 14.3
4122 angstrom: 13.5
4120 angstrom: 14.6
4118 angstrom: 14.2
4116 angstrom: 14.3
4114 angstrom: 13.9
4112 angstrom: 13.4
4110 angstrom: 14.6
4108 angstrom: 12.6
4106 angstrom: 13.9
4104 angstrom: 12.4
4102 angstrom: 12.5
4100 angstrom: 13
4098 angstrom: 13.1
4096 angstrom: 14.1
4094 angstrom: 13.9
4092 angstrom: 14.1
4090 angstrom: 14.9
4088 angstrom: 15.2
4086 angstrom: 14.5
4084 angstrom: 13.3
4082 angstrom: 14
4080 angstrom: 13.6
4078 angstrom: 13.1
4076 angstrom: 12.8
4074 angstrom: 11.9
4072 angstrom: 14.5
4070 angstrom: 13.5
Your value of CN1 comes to 0.08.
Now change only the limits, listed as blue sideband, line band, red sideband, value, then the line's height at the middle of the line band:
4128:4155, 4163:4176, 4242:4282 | 0.082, 13.8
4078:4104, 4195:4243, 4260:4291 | 0.026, 14.1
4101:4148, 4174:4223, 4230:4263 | 0.036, 14.1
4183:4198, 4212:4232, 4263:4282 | 0.052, 14.1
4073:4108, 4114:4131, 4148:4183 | -0.044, 13.2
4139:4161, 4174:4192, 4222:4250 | 0.028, 13.7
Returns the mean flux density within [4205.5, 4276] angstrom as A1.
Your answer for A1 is 14.1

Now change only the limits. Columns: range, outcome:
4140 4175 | 13.1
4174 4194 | 13.3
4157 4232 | 13.4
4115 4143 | 13.8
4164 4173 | 13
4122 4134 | 13.5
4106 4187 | 13.4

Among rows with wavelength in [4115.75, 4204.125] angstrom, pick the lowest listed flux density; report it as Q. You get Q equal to 10.8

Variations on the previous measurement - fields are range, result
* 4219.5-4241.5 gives 12.3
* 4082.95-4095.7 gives 13.3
